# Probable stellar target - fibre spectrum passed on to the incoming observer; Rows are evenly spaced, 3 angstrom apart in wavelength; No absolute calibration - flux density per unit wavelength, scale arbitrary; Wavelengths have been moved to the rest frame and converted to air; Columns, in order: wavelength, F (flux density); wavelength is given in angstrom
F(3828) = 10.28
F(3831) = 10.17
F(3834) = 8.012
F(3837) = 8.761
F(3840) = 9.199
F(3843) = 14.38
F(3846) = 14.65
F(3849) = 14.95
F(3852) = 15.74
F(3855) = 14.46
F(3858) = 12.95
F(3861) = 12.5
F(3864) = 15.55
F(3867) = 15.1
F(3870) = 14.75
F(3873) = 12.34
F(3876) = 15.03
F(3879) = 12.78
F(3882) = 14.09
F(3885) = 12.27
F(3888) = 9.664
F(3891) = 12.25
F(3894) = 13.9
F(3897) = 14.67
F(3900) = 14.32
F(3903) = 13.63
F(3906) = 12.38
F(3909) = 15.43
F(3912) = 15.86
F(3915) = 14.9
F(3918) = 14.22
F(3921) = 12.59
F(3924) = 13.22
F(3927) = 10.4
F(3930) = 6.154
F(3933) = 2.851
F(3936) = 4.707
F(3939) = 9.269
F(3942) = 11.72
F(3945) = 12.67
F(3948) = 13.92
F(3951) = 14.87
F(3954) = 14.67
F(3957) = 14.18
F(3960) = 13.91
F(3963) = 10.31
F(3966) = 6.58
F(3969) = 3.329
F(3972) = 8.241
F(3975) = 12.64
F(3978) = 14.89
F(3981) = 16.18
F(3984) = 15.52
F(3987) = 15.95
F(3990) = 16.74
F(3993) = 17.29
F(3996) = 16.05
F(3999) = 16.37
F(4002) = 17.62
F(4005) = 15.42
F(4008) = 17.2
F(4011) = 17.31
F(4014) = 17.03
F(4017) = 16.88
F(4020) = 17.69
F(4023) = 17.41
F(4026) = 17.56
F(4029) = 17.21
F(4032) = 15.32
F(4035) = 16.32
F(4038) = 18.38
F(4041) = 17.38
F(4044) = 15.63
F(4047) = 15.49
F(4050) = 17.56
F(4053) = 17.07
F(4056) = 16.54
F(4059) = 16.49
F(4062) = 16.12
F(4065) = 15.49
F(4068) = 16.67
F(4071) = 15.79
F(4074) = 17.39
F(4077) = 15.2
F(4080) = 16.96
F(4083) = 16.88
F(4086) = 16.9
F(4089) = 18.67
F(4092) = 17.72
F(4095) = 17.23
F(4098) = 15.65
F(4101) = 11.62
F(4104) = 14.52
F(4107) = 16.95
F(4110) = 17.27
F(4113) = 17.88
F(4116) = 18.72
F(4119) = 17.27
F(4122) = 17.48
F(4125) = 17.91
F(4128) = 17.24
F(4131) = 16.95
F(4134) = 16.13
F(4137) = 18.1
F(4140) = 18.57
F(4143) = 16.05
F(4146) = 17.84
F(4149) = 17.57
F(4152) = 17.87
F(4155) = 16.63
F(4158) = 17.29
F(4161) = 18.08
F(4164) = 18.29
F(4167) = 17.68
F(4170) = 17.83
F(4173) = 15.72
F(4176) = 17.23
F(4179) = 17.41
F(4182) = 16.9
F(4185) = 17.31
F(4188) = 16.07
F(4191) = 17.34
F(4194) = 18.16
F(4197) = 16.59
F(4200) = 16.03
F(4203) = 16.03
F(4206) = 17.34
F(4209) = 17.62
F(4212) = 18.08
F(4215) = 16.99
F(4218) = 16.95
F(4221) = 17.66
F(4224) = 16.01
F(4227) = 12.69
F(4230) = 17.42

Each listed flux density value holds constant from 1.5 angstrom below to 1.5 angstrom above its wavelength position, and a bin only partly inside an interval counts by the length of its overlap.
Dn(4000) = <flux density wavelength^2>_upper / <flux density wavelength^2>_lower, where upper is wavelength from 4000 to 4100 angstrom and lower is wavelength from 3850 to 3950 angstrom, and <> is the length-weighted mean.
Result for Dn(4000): 1.4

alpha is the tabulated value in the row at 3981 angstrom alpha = 16.18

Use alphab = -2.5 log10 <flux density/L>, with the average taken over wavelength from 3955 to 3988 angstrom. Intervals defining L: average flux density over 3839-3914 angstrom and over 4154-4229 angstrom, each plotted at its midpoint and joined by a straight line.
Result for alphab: 0.23 mag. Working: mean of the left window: 13.8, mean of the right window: 17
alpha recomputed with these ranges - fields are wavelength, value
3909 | 15.43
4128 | 17.24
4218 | 16.95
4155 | 16.63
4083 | 16.88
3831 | 10.17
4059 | 16.49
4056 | 16.54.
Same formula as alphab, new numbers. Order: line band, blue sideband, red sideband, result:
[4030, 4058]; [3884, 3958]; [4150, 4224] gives -0.150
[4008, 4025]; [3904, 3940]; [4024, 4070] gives -0.134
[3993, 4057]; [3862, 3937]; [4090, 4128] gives -0.122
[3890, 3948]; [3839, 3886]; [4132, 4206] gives 0.211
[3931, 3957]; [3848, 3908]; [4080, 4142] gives 0.340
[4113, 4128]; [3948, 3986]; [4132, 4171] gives -0.073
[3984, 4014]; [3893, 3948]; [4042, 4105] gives -0.176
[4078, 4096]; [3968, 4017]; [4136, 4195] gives -0.065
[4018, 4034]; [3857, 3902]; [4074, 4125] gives -0.091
